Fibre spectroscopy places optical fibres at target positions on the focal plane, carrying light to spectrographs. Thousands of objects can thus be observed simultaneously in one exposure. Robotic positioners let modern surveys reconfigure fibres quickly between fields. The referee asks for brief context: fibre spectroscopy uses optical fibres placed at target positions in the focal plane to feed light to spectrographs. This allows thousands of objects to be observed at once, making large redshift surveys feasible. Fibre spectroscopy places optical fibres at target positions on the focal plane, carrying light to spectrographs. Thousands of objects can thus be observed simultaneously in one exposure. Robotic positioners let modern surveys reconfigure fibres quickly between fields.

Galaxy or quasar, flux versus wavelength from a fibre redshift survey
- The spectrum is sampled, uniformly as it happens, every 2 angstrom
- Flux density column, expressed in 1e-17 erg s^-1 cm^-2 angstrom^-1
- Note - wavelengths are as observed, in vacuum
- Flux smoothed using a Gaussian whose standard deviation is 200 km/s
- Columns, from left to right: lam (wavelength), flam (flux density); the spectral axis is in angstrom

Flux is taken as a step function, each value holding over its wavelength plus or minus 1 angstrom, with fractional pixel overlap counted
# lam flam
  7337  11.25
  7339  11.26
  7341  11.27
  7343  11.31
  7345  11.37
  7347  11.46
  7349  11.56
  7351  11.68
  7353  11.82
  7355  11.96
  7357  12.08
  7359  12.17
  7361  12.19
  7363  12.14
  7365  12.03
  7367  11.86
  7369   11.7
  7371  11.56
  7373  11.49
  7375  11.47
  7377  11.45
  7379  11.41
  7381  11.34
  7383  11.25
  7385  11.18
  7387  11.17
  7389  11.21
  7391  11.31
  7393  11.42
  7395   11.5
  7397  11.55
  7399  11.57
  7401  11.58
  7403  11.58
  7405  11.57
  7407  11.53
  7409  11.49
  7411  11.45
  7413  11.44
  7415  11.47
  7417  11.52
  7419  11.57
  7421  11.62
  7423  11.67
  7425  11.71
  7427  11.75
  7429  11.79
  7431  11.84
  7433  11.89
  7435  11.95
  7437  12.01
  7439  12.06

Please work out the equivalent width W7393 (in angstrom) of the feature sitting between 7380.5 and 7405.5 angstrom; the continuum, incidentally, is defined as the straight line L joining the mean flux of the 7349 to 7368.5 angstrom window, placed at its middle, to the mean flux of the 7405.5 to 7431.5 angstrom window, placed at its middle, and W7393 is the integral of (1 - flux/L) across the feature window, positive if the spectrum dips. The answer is 0.75 angstrom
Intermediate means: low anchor 12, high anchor 11.6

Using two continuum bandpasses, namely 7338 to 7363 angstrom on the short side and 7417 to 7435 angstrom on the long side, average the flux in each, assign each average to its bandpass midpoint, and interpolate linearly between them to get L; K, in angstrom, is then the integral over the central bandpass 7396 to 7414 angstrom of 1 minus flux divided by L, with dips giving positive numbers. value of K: 0.29 angstrom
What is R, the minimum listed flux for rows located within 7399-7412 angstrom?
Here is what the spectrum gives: 11.45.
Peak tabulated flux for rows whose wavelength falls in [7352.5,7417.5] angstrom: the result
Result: 12.19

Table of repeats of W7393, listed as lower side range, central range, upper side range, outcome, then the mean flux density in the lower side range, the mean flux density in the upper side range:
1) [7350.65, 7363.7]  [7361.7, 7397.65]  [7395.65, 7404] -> 0.8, 12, 11.6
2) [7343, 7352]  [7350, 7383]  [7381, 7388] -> -1.2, 11.5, 11.2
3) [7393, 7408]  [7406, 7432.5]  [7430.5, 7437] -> 0.3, 11.5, 11.9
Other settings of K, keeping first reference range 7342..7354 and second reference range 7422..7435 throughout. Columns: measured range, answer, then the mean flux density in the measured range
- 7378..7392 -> 0.5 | 11.3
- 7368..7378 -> 0.1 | 11.5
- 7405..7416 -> 0.2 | 11.5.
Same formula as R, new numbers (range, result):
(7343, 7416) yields 11.17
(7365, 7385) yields 11.18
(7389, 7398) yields 11.21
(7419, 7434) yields 11.57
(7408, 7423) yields 11.44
